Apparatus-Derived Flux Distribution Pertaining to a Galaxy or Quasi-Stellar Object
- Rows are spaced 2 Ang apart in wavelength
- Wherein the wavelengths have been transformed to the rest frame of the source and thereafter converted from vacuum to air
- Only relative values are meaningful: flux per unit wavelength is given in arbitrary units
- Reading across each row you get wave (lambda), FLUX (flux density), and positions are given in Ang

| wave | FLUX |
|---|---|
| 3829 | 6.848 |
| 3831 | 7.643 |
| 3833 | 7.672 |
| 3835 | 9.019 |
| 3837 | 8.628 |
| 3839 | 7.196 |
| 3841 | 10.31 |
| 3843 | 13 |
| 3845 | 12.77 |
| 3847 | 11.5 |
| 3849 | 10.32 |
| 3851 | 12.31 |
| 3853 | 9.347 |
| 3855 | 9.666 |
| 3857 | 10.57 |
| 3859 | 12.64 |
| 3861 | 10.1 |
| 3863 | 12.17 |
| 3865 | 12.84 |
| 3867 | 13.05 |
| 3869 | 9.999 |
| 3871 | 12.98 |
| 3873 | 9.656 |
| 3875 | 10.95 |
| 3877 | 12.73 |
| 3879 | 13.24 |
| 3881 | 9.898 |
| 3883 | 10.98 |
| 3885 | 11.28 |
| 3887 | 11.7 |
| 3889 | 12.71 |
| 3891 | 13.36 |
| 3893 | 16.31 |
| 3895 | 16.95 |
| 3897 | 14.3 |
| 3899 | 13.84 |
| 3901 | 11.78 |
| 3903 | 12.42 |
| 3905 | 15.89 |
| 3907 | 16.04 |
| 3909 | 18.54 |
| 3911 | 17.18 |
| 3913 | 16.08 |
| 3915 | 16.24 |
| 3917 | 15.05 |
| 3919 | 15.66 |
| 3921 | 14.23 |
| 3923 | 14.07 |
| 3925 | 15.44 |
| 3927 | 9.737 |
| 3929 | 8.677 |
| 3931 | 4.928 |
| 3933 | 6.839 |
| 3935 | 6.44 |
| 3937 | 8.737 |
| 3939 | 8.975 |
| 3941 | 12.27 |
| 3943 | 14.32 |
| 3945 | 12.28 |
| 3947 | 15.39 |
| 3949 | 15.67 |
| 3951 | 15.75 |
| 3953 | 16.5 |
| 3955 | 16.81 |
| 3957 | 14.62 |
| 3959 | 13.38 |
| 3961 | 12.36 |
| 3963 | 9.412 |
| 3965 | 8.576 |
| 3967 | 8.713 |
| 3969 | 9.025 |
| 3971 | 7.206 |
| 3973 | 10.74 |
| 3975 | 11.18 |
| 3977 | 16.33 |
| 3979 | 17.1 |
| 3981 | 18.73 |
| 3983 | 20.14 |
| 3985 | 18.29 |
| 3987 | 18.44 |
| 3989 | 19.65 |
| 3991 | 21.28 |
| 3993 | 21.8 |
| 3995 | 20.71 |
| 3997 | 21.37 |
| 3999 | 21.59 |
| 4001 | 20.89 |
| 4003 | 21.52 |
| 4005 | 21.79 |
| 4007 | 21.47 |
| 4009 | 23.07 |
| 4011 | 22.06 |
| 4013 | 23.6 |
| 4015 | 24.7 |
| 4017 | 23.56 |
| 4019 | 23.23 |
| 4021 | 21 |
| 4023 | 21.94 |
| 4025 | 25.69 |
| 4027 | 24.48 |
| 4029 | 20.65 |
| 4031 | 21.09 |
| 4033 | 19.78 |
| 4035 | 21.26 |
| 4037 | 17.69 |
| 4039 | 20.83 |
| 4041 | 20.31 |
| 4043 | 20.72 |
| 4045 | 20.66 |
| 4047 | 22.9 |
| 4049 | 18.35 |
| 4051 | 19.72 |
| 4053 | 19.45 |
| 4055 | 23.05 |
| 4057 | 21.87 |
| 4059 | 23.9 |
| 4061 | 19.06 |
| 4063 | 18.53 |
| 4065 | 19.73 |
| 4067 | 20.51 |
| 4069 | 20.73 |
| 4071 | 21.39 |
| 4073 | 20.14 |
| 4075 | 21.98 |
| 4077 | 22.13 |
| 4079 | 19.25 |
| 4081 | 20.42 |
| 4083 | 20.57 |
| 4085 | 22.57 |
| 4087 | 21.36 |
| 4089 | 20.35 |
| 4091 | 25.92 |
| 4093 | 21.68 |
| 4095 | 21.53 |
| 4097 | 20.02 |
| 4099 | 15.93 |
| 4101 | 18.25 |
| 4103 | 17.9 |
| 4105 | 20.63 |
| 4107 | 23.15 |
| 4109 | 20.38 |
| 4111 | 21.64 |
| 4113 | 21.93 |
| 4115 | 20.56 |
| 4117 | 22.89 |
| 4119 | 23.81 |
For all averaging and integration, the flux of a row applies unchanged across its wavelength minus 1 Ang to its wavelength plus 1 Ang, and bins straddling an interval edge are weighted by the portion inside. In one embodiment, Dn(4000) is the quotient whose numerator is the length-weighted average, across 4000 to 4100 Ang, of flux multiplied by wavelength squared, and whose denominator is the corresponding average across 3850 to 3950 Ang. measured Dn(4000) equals 1.83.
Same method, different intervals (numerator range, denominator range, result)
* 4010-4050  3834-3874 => 2.18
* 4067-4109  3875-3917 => 1.63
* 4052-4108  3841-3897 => 1.93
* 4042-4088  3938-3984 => 1.65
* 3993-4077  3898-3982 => 1.74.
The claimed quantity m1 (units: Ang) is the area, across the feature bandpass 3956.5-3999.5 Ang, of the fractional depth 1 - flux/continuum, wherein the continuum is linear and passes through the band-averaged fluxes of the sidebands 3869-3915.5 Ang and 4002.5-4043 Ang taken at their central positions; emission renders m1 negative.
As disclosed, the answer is 8.6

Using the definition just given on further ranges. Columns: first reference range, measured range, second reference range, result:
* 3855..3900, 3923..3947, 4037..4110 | 7.3 Ang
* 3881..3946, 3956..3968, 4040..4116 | 3.2 Ang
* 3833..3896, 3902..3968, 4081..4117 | 5.9 Ang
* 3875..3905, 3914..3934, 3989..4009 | 4.4 Ang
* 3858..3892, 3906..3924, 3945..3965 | -4.2 Ang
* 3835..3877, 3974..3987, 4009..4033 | 1.9 Ang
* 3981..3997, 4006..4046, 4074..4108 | -3.1 Ang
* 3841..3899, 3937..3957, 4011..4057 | 3.2 Ang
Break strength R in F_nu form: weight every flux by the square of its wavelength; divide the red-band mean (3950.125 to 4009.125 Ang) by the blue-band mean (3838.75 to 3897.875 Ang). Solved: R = 1.47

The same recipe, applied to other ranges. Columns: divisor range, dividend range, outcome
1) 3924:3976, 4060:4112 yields 1.95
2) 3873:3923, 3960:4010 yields 1.26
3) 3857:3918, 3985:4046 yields 1.72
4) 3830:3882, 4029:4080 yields 2.11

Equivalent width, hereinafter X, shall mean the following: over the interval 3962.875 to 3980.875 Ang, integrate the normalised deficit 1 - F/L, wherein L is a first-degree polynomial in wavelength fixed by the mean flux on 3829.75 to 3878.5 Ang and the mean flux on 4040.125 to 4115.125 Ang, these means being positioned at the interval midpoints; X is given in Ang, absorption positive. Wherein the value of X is 5.3 Ang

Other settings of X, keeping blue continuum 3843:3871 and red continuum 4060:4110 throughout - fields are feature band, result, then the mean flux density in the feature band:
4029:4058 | -2.5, 20.6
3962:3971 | 4.0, 8.74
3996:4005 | -2.2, 21.4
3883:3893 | 0.1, 12.5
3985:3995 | -2.0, 20.1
